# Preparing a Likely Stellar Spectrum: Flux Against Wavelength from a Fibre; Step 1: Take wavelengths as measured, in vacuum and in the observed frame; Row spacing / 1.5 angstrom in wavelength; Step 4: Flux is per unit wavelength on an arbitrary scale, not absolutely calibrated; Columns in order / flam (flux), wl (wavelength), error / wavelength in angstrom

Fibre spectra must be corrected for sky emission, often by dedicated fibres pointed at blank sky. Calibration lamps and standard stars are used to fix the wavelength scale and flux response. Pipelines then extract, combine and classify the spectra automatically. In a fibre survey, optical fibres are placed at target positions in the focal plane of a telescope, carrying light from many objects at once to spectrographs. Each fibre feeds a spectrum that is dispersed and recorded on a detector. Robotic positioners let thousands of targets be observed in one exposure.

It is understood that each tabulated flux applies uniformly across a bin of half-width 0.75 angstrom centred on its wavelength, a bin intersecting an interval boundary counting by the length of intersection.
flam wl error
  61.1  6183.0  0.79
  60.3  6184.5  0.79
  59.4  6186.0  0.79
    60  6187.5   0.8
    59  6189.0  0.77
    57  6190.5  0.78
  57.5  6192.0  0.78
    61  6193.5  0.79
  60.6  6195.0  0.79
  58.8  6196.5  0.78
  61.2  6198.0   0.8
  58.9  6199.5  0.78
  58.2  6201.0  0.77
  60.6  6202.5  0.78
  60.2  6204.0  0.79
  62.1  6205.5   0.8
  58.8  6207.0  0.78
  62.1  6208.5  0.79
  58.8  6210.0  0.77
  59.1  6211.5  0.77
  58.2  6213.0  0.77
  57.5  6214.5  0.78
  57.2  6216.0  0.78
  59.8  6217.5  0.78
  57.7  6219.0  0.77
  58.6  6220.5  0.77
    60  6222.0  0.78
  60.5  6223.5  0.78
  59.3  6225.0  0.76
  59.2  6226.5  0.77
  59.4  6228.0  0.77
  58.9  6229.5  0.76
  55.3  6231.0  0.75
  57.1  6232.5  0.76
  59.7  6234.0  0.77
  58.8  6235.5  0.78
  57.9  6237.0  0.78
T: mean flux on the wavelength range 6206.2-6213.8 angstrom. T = 59.4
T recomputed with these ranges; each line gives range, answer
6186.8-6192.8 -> 58.4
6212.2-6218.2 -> 58.2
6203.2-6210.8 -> 60.4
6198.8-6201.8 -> 58.6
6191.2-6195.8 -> 59.7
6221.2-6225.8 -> 59.9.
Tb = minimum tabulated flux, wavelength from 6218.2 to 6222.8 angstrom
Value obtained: 57.7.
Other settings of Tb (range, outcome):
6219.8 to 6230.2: 58.6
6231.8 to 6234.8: 57.1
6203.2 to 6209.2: 58.8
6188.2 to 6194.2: 57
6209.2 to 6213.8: 58.2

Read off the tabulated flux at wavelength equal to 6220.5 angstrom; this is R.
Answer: 58.6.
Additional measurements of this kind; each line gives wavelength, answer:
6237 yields 57.9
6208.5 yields 62.1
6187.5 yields 60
